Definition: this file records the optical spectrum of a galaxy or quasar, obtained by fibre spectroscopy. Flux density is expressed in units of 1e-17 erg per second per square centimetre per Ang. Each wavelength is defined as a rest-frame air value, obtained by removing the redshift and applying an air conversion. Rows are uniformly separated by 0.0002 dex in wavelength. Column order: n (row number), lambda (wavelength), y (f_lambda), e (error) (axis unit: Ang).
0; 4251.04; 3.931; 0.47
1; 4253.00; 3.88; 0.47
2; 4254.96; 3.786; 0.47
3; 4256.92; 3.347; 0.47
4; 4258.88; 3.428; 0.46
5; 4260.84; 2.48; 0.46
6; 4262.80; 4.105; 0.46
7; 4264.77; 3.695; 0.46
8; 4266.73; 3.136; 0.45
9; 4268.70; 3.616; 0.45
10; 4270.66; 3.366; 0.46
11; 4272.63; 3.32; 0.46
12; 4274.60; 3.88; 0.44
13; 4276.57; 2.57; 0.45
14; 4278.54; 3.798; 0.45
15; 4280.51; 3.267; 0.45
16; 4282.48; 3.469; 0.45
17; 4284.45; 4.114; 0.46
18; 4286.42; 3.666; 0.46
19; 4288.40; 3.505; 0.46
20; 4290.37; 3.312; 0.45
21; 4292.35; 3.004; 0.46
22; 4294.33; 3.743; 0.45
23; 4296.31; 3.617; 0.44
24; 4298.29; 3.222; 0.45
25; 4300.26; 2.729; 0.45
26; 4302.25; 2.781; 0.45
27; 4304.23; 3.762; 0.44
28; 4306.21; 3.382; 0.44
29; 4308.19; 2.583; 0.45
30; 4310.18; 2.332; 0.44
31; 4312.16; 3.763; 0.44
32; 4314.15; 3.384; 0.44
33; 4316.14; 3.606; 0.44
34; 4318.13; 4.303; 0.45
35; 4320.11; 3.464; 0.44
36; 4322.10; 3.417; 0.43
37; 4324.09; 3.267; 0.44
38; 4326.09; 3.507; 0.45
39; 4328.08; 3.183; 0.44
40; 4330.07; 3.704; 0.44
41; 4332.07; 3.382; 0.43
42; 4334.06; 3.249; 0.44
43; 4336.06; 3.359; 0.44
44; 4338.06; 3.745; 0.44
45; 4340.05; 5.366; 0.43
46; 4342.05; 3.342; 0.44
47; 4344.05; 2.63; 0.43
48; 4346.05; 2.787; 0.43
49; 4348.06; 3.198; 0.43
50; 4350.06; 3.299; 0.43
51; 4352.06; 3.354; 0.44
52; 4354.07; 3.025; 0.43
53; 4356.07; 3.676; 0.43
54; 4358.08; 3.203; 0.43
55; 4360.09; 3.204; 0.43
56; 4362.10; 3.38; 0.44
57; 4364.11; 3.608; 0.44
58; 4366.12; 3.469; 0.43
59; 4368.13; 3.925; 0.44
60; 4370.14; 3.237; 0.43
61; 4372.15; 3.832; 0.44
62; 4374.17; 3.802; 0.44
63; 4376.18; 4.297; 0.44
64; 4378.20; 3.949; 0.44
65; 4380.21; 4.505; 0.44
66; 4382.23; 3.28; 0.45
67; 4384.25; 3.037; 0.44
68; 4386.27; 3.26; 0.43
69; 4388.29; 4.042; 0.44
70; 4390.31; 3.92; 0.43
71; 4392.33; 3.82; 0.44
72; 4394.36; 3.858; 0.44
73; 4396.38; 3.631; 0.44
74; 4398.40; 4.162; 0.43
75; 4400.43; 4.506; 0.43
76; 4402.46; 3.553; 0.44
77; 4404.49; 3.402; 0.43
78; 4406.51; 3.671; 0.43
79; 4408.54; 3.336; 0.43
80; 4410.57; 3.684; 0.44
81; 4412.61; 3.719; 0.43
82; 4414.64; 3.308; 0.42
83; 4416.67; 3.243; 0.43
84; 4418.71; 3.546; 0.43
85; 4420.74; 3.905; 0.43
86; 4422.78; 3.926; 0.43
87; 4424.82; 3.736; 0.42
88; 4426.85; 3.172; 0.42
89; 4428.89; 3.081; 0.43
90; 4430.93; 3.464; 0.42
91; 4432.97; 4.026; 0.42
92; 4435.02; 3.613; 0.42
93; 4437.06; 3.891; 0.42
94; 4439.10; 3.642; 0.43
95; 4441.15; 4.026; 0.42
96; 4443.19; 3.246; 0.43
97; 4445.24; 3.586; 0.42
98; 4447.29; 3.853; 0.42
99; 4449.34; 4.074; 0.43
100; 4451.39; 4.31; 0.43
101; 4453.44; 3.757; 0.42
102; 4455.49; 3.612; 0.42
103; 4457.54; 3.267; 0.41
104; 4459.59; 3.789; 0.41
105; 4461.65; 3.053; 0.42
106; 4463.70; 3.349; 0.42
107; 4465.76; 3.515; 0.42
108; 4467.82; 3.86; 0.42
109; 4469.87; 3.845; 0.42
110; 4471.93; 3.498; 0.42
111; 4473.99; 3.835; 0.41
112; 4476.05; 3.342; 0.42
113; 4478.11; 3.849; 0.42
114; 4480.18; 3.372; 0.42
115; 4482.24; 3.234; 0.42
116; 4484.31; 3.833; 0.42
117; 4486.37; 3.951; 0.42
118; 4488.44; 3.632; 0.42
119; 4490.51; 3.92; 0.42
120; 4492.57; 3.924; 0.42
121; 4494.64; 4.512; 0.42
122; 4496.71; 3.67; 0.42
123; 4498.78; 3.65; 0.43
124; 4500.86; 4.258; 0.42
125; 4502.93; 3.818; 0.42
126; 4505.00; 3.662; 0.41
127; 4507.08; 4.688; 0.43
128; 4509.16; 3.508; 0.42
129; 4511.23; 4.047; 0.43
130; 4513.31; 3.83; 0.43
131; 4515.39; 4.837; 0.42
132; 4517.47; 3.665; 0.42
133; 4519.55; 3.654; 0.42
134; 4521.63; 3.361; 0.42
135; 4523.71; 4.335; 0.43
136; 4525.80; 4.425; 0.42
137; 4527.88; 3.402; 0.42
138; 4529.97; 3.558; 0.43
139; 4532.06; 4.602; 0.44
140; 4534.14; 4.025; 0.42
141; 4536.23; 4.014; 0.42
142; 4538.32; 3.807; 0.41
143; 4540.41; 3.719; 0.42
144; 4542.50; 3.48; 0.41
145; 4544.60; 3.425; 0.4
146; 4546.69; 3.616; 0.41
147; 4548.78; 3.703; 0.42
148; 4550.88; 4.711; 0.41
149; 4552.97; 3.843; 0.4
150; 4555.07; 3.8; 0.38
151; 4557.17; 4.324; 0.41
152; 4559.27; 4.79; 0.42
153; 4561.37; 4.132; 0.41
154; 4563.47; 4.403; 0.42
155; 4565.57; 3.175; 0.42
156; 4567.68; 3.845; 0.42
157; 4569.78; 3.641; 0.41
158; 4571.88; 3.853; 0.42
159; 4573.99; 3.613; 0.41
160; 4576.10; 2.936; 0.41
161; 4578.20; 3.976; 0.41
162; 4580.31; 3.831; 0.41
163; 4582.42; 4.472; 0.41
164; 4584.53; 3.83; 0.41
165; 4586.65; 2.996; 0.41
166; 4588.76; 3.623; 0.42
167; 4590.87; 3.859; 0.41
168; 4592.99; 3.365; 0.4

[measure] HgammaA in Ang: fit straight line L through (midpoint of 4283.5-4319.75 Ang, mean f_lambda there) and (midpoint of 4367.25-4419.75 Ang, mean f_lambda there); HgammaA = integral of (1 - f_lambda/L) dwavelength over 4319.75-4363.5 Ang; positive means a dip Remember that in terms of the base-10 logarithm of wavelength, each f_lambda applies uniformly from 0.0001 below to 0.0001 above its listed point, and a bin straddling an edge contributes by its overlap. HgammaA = 1.5 Ang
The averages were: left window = 3.38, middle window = 3.4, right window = 3.71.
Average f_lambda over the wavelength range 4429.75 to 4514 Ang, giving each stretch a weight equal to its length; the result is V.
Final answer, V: 3.75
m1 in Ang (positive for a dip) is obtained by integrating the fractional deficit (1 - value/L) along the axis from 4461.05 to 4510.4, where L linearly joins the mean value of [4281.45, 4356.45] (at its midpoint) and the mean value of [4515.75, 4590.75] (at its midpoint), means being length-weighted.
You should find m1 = -0.32 Ang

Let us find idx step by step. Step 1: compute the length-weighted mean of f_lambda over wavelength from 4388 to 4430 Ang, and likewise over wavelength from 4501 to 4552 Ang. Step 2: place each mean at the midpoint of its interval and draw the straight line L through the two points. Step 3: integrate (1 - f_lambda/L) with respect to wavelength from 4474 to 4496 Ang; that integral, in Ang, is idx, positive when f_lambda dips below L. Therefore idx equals 0.4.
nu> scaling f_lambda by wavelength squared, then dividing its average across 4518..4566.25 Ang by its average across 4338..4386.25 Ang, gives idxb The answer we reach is 1.2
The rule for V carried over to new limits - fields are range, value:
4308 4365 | 3.4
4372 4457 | 3.72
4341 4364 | 3.21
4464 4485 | 3.6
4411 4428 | 3.57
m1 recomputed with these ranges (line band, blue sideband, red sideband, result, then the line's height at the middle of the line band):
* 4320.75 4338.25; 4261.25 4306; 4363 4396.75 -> 0.8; 3.57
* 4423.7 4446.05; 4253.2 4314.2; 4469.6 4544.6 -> 0.6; 3.69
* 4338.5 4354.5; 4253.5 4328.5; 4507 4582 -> 0.5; 3.51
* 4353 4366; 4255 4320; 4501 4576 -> 0.7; 3.54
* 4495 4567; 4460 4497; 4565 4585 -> -4.6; 3.71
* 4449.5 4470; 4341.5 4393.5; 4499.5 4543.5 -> 0.6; 3.76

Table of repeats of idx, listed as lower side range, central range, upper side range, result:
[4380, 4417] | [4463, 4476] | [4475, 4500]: 0.33 Ang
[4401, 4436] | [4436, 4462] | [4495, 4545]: -0.36 Ang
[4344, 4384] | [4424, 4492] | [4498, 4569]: 1.79 Ang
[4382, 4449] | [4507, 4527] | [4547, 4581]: -0.91 Ang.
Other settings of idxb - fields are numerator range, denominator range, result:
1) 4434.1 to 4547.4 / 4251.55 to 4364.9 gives 1.21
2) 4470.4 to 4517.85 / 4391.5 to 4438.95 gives 1.09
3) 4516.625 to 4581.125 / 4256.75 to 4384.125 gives 1.24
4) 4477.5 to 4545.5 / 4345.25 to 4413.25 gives 1.14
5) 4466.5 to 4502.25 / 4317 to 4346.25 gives 1.14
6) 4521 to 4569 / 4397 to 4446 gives 1.14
